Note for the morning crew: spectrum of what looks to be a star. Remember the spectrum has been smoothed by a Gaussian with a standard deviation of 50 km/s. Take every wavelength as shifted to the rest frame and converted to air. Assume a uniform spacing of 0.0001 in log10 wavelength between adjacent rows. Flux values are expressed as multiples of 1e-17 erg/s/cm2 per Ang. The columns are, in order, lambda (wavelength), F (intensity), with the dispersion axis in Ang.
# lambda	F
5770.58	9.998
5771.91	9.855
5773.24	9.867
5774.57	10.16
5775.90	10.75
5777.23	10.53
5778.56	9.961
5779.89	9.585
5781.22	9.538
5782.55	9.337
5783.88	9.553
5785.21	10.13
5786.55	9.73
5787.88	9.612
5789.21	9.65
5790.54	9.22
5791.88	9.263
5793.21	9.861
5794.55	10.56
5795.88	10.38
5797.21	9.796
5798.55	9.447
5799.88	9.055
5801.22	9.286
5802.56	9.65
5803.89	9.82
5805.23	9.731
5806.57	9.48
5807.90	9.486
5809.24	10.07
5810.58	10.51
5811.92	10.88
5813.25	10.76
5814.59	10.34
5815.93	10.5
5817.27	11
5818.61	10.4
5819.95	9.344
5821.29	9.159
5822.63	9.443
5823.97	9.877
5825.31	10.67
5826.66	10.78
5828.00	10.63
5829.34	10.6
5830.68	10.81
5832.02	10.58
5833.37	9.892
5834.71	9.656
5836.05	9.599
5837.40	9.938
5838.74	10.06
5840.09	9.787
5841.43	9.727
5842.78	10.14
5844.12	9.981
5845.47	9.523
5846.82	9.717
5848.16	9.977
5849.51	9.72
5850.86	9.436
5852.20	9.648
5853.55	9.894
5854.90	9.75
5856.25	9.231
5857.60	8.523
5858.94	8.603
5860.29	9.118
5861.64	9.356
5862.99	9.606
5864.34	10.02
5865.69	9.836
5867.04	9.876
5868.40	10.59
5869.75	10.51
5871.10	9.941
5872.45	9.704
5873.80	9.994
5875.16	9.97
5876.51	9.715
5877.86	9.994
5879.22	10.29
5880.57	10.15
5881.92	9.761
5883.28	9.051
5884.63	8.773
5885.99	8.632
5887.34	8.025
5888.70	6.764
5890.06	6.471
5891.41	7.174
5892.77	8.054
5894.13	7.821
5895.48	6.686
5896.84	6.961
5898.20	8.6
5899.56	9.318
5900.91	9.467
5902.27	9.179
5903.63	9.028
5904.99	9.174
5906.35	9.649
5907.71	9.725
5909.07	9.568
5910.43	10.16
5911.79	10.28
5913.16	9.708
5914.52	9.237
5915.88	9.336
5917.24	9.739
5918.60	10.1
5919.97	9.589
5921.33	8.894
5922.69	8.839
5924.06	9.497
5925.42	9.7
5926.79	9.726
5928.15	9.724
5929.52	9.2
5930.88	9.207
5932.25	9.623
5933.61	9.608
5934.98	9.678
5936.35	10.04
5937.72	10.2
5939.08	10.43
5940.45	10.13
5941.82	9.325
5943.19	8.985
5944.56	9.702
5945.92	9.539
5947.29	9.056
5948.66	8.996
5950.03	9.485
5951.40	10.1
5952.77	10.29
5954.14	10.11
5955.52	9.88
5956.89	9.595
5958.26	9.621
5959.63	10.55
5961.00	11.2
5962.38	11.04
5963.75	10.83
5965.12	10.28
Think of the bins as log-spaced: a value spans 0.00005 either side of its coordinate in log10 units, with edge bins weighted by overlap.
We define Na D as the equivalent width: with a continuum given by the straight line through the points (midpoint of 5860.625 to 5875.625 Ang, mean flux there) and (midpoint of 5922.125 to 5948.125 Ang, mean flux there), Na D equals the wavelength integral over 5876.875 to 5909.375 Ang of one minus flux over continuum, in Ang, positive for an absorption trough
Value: 3.7 Ang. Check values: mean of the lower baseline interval 9.92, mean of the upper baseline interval 9.59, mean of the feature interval 8.68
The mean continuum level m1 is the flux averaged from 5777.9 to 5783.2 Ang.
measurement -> 9.61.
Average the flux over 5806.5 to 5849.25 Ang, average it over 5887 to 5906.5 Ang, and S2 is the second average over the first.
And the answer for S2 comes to 0.80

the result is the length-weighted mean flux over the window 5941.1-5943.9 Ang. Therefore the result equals 9.16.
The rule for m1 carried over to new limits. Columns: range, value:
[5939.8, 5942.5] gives 9.72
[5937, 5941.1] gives 10.3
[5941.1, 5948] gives 9.33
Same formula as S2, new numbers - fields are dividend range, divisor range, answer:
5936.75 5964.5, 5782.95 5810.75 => 1.03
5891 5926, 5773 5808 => 0.93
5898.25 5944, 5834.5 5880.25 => 0.98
